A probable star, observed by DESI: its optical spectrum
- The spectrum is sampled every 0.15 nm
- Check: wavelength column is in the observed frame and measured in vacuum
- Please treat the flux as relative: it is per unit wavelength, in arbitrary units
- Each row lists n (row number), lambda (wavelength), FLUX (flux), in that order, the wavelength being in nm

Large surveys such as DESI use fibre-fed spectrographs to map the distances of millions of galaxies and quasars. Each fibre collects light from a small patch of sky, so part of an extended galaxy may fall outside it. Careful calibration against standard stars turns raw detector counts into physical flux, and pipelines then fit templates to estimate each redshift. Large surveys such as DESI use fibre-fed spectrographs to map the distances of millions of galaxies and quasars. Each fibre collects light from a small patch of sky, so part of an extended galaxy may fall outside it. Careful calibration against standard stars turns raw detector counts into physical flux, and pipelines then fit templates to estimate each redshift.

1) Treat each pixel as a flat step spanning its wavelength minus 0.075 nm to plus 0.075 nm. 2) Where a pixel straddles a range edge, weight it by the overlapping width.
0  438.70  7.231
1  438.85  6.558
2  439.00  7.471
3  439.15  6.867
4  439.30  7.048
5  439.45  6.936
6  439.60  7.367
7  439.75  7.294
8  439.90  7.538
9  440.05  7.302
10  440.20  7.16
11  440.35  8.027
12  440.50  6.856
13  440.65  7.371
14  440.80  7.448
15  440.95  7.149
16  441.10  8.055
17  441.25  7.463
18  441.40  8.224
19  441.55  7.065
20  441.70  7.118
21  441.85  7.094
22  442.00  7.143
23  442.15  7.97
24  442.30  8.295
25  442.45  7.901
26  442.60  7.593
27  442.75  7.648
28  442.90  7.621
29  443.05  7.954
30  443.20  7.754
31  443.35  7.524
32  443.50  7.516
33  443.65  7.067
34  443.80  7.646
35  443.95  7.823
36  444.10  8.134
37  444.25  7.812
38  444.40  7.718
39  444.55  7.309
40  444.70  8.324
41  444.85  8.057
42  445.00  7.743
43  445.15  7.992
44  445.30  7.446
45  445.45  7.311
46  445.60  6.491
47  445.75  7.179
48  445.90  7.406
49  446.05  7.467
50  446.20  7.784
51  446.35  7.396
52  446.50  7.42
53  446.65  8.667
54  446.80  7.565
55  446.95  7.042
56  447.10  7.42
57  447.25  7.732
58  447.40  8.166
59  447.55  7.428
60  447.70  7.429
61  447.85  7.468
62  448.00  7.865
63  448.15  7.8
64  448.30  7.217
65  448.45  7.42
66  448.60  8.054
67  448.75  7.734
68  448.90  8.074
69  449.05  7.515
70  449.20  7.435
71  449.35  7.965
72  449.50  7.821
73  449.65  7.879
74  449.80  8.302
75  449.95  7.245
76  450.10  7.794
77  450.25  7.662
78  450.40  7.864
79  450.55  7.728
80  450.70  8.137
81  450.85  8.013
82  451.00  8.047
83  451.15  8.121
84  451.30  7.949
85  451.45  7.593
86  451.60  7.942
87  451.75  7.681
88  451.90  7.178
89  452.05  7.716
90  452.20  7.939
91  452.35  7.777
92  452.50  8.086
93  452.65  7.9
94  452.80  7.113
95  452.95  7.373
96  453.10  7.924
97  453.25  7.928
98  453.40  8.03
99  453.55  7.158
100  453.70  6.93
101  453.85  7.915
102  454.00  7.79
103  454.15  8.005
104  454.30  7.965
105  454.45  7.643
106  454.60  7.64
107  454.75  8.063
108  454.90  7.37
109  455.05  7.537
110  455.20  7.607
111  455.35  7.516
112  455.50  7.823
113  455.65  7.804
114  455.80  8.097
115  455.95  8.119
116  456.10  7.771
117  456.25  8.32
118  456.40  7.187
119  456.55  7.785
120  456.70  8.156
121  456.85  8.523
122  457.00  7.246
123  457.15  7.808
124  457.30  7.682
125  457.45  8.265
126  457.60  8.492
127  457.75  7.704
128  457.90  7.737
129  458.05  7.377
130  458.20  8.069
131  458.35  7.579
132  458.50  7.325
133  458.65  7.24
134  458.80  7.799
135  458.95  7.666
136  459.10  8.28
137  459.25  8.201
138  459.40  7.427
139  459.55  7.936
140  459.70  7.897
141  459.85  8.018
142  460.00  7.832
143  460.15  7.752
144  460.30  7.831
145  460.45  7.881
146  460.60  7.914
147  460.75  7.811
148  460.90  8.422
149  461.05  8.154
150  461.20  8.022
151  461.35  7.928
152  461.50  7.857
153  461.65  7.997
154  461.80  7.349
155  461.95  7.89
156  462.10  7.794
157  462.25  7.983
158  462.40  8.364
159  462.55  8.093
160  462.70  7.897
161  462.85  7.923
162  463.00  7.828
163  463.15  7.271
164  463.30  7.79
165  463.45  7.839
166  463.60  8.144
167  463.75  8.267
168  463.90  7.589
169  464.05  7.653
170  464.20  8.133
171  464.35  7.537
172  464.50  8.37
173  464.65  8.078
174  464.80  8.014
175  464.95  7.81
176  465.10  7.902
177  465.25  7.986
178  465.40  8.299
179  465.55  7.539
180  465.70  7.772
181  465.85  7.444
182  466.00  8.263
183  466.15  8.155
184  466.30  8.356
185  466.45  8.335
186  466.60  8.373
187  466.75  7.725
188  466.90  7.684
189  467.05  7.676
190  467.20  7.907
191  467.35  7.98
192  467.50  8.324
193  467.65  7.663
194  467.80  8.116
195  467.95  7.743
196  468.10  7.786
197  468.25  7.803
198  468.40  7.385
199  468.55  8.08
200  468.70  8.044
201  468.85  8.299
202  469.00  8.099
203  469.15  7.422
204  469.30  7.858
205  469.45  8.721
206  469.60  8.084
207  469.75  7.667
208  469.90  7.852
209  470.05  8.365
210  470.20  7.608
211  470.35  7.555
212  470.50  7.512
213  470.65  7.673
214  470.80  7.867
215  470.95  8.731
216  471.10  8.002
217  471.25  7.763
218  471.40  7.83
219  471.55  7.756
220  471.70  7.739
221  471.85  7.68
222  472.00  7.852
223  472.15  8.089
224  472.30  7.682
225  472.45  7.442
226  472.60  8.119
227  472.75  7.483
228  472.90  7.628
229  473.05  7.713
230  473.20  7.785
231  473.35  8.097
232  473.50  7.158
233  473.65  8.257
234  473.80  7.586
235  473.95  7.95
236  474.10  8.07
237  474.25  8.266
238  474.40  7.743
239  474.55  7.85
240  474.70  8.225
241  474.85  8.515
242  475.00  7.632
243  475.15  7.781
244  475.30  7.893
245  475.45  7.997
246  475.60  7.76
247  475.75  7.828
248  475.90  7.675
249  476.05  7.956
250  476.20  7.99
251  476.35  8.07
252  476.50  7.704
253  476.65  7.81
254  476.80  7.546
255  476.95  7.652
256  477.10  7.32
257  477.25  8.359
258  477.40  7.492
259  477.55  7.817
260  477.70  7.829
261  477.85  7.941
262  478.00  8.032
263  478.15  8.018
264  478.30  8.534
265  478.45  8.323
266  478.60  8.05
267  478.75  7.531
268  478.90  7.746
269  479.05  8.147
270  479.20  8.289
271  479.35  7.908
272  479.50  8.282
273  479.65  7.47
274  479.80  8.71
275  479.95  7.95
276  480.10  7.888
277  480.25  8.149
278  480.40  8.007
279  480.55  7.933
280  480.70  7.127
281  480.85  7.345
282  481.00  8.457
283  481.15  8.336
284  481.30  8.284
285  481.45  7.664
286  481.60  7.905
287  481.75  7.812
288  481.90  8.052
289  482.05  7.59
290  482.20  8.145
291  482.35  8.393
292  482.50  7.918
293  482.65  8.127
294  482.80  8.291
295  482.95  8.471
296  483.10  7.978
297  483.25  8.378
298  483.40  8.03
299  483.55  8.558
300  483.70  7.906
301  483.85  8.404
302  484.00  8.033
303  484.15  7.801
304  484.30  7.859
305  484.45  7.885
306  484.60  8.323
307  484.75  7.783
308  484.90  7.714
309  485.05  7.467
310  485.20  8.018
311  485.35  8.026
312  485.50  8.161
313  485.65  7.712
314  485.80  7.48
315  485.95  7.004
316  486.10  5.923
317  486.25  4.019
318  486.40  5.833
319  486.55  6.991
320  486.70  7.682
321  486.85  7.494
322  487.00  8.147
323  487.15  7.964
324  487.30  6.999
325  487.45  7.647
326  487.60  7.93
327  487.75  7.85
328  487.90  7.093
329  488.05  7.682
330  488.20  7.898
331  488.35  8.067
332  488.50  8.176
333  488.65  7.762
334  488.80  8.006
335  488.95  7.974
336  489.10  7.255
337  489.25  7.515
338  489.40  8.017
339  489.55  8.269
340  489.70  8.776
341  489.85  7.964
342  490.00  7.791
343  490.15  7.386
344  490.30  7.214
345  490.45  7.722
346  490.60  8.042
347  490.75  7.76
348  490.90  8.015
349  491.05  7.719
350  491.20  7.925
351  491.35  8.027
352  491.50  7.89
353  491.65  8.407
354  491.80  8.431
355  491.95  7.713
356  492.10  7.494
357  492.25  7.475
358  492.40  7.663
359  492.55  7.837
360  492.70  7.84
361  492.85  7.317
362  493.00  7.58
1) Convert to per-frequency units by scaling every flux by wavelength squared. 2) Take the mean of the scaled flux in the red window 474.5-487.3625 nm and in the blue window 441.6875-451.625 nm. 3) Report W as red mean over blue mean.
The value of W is 1.18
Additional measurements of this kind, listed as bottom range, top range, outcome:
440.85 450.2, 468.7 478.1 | 1.16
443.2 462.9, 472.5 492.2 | 1.14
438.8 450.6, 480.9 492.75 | 1.23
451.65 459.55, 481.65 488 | 1.12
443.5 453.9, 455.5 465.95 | 1.08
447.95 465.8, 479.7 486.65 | 1.11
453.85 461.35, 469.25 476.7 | 1.07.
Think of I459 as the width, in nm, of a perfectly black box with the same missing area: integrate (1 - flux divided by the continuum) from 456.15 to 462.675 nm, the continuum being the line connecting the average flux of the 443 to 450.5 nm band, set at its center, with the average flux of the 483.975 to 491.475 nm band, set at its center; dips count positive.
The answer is -0.192 nm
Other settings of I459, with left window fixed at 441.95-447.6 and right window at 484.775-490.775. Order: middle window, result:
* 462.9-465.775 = -0.10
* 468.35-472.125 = -0.15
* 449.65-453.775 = -0.06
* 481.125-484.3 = -0.22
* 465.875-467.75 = -0.10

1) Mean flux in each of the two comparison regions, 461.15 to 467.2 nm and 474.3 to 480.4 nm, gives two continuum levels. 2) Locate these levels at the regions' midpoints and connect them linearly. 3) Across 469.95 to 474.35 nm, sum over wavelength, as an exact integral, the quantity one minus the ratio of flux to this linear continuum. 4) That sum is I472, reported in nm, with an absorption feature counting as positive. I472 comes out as 0.053 nm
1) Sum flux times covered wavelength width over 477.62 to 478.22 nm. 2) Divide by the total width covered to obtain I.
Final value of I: 7.95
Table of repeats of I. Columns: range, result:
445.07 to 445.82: 7.29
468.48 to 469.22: 7.99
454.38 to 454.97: 7.68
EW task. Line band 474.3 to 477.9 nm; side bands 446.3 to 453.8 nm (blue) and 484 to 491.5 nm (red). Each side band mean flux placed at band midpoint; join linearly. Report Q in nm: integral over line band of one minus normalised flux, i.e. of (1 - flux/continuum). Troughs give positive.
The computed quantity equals -0.09 nm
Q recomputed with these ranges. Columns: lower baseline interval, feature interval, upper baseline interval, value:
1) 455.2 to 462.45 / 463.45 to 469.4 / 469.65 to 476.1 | -0.06 nm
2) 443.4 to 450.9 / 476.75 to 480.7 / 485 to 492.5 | -0.16 nm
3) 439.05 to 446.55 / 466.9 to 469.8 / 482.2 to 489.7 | -0.11 nm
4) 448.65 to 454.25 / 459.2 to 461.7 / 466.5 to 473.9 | -0.04 nm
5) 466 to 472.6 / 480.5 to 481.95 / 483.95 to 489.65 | -0.04 nm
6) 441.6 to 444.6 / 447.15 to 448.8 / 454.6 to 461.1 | 0.01 nm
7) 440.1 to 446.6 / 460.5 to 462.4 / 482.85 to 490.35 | -0.08 nm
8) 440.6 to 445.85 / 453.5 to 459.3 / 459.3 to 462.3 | 0.03 nm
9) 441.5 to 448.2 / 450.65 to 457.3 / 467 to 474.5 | -0.06 nm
